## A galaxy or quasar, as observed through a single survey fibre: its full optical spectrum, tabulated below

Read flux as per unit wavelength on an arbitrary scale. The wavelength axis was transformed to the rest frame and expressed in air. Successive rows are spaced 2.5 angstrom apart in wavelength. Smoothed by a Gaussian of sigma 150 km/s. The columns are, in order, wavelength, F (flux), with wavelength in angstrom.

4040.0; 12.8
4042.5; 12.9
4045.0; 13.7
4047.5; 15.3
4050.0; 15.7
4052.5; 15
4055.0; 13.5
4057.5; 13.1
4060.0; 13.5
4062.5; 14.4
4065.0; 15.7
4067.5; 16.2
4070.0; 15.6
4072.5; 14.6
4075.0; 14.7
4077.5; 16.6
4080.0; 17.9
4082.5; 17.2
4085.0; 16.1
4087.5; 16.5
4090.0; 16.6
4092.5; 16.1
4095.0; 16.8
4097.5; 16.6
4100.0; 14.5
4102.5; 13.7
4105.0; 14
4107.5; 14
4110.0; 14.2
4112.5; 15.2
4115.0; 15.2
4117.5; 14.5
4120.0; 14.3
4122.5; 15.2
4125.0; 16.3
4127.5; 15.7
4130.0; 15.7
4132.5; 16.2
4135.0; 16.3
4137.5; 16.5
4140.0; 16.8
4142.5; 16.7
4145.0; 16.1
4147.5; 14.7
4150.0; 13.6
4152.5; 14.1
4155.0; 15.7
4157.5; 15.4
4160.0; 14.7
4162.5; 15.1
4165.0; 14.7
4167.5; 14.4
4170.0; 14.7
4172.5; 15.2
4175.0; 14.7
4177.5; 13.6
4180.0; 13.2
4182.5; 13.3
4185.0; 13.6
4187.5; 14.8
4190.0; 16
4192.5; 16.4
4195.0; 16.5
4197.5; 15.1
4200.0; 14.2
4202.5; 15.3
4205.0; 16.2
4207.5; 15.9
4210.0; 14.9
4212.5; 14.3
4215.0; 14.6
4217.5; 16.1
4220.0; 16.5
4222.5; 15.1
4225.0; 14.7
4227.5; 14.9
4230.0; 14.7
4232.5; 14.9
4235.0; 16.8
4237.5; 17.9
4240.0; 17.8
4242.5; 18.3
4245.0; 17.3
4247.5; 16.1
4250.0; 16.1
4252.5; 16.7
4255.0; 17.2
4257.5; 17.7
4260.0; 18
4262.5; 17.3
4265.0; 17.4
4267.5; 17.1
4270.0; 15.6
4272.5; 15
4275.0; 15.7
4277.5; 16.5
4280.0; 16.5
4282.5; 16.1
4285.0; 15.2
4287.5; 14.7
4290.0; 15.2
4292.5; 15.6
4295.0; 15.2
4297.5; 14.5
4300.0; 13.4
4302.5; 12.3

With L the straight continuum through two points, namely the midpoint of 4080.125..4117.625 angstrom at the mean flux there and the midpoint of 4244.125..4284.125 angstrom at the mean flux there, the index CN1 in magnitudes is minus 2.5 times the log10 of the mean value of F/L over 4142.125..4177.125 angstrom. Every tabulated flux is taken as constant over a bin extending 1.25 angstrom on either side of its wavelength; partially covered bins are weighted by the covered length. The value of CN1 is 0.071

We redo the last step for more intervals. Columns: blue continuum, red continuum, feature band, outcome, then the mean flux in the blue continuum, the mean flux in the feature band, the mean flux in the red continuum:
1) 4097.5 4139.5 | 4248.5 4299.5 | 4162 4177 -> 0.05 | 15.2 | 14.7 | 16.1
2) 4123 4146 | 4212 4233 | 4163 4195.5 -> 0.07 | 16.2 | 14.7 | 15.1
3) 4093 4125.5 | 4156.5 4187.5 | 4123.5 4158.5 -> -0.07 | 15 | 15.7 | 14.4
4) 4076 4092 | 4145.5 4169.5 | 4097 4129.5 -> 0.08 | 16.8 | 14.9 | 14.8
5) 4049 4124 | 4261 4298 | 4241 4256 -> -0.08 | 15.2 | 17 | 15.9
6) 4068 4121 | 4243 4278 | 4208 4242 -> 0.05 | 15.5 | 15.7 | 16.7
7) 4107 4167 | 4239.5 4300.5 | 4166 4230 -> 0.06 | 15.3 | 15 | 16.3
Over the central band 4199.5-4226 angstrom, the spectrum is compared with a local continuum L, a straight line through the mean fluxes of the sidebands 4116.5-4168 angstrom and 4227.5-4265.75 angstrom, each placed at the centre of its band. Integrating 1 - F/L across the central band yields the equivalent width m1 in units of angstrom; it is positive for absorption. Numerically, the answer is 1.8 angstrom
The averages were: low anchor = 15.4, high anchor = 16.9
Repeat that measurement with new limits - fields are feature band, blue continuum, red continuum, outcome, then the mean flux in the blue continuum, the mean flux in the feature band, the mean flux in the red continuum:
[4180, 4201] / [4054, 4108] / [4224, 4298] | 1.3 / 15.4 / 14.9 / 16.2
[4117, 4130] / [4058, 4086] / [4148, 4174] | -0.1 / 15.6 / 15.3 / 14.8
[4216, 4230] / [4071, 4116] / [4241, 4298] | 0.7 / 15.6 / 15.4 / 16.3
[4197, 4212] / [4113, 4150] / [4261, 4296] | 0.5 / 15.6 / 15.2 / 16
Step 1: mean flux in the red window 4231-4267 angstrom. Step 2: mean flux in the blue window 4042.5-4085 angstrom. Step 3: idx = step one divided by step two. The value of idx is 1.13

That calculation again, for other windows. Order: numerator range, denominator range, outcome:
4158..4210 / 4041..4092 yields 0.98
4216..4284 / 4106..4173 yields 1.08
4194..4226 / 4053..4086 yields 1.00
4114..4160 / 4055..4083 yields 1.01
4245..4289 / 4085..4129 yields 1.07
